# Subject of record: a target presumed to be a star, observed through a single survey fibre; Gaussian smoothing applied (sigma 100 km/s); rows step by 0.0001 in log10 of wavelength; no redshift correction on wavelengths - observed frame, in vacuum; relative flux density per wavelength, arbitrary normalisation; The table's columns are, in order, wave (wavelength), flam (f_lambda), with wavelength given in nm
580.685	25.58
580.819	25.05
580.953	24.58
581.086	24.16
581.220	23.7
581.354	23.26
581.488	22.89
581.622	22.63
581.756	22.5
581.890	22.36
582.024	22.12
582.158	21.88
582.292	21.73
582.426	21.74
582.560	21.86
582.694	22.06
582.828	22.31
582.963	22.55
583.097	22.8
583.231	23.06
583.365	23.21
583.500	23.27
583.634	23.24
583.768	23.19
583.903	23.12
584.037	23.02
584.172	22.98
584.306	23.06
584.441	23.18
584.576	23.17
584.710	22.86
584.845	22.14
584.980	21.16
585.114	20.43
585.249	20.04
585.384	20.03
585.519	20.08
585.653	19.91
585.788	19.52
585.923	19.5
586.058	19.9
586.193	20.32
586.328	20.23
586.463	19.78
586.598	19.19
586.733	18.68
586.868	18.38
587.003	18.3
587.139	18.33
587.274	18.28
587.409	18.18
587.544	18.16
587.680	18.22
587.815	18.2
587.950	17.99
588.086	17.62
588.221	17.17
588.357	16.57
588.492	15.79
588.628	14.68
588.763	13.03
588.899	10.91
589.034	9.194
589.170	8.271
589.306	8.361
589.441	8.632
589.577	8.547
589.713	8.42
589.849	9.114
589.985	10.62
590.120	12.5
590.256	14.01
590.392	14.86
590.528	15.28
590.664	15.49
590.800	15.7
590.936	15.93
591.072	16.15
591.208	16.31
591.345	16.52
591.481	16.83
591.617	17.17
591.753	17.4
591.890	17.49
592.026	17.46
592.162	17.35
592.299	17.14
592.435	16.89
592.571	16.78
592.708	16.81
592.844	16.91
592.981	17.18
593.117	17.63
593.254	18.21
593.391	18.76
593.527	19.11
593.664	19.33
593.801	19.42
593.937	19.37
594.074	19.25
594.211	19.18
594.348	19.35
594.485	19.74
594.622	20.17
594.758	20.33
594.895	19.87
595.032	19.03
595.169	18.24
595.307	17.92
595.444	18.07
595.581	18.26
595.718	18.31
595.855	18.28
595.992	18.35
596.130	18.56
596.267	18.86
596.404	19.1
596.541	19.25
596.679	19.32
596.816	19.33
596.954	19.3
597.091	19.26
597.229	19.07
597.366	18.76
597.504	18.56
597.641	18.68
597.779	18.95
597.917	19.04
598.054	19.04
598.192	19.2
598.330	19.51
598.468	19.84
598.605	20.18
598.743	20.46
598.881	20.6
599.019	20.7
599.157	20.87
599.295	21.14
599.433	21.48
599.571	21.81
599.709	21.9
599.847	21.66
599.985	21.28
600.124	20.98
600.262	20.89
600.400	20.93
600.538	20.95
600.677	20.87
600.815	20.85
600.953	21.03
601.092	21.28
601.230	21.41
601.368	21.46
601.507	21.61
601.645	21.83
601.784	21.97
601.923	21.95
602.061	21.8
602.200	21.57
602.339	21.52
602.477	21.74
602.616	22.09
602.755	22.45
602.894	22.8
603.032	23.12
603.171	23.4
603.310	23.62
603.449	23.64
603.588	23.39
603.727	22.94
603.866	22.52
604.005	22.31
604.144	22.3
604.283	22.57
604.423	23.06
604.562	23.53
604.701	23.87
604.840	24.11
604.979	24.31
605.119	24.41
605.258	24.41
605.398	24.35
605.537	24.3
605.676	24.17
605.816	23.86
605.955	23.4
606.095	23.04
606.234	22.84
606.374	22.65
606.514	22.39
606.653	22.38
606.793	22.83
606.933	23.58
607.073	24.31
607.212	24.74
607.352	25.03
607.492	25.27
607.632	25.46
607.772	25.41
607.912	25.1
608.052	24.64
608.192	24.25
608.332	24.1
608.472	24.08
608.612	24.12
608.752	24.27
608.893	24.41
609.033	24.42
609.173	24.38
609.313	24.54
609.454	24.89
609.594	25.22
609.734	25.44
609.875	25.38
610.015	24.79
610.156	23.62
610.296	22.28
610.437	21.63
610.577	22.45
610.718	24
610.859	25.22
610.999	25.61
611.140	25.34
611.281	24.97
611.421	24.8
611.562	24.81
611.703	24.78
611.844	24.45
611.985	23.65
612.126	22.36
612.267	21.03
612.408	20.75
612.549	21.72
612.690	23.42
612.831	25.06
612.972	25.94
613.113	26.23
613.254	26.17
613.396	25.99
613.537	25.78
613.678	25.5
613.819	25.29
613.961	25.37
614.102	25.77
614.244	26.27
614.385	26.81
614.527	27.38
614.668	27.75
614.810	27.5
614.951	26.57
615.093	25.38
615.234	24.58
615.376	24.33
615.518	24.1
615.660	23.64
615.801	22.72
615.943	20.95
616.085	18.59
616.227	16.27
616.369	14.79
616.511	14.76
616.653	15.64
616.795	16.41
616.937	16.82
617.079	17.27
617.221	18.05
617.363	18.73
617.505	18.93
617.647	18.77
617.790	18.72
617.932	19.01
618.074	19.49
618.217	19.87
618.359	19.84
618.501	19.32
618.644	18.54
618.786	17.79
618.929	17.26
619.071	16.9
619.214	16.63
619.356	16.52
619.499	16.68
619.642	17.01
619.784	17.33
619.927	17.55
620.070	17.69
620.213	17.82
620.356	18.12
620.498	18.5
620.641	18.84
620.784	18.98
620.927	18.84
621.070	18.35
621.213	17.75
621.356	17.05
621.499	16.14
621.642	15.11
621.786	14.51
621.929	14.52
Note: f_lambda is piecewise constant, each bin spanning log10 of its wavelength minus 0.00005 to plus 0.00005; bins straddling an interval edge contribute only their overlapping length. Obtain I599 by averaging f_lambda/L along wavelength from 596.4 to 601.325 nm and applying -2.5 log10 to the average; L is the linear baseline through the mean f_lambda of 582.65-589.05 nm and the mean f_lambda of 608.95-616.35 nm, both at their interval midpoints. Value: 0.09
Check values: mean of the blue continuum 19.8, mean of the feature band 20.2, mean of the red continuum 24.3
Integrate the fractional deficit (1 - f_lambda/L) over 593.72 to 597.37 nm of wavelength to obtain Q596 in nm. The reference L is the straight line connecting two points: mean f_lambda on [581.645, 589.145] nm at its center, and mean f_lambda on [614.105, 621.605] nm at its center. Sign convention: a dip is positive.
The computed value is 0.15 nm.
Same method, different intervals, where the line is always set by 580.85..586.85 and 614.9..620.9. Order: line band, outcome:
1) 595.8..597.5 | 0.15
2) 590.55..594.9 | 0.68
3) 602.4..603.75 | -0.18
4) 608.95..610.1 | -0.31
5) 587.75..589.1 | 0.40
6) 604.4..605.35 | -0.19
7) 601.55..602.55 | -0.07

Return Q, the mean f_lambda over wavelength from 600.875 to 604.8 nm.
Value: 22.4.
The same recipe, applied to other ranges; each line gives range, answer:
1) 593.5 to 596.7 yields 19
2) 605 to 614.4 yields 24.3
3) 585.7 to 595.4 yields 16.6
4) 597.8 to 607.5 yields 22.2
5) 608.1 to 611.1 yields 24.3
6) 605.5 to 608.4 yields 24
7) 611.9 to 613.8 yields 24.2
